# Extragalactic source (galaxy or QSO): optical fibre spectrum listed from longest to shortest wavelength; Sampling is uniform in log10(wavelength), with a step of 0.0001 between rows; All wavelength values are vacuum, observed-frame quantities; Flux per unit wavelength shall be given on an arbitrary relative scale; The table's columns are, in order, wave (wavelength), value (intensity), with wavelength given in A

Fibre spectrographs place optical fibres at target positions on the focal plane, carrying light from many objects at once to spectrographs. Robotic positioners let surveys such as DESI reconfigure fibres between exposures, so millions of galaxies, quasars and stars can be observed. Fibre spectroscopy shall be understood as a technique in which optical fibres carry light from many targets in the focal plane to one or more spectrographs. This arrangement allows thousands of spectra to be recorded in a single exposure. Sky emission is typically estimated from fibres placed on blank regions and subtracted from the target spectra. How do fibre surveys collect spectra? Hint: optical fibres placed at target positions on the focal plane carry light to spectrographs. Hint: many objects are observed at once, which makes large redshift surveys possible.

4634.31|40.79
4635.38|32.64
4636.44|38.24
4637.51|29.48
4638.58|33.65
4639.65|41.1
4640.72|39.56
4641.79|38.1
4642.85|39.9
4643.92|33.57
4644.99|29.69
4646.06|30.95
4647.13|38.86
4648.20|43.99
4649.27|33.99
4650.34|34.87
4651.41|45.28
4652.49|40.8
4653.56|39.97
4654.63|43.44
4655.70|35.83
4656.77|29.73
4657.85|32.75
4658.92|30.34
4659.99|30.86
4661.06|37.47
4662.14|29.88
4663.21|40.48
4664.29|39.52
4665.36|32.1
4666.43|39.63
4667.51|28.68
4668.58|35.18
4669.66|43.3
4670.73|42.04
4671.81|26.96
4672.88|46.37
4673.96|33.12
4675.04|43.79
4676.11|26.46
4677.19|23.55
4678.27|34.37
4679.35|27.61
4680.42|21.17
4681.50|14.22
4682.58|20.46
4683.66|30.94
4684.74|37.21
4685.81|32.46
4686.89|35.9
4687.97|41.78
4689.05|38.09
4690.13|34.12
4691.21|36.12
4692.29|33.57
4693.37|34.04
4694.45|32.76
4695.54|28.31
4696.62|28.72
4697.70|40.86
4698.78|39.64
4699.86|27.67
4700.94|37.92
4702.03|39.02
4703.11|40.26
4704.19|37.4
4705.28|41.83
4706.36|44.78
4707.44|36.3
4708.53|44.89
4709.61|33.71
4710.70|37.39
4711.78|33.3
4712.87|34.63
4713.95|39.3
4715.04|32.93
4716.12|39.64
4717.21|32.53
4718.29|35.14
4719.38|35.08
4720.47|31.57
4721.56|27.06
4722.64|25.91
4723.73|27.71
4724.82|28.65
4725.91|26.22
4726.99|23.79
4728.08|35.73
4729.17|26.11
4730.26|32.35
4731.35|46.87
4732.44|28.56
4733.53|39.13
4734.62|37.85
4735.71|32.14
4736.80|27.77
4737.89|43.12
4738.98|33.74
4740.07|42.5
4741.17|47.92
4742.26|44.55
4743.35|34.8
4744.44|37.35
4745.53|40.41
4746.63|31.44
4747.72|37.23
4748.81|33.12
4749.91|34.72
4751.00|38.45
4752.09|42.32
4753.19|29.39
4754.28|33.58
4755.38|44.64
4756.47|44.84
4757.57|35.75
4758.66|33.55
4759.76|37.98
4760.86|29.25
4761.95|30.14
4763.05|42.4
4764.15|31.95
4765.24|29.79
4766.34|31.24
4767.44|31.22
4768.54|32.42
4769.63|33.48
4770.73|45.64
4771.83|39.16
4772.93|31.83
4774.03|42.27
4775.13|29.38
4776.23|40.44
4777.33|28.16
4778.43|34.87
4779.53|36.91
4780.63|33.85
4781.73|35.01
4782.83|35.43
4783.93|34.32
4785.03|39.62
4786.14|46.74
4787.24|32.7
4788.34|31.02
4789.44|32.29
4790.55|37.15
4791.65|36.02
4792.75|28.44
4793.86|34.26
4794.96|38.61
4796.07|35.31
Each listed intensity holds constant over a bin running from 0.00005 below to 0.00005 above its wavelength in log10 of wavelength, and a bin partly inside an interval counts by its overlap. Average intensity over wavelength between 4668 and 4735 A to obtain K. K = 33.9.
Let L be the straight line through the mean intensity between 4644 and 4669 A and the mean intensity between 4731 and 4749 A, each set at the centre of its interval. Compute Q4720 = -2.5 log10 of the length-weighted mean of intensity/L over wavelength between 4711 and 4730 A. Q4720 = 0.176 mag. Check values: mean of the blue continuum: 35.8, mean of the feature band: 31.6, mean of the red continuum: 37.6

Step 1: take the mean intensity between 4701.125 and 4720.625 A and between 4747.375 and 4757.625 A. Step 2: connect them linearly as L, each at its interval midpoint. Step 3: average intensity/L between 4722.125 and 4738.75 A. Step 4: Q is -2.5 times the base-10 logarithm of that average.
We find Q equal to 0.163 mag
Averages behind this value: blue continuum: 37.3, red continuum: 37.5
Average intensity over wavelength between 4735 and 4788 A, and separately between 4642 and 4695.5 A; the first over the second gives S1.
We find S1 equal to 1.1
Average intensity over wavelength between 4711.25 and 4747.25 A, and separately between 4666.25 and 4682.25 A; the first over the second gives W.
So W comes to 1.1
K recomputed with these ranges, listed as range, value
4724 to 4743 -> 35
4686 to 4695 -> 35.6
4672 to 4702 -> 32.7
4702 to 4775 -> 35.6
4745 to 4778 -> 35.5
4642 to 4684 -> 34.2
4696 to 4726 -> 35.1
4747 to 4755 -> 35.7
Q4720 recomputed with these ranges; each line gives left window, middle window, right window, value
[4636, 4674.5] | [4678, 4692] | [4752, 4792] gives 0.16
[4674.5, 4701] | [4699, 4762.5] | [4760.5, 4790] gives -0.07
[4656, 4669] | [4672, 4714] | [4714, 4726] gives -0.05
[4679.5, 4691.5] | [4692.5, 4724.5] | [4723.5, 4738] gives -0.11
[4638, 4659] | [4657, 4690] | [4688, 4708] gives 0.11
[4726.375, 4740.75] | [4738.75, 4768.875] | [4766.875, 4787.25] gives -0.03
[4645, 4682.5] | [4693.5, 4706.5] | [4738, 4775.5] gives -0.03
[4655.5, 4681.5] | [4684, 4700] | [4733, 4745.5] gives 0.00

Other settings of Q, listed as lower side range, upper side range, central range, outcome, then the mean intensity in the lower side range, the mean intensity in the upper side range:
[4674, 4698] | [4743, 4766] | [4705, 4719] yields -0.127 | 31.6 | 35.8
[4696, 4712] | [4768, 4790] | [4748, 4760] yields -0.021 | 37.6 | 35.8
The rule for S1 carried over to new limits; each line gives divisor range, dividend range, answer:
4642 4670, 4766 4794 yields 0.97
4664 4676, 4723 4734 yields 0.85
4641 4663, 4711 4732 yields 0.90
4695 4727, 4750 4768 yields 1.02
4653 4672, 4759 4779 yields 0.97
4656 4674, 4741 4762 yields 1.05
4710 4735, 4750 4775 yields 1.09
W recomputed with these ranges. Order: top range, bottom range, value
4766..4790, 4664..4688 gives 1.08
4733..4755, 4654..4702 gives 1.10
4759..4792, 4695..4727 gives 1.01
